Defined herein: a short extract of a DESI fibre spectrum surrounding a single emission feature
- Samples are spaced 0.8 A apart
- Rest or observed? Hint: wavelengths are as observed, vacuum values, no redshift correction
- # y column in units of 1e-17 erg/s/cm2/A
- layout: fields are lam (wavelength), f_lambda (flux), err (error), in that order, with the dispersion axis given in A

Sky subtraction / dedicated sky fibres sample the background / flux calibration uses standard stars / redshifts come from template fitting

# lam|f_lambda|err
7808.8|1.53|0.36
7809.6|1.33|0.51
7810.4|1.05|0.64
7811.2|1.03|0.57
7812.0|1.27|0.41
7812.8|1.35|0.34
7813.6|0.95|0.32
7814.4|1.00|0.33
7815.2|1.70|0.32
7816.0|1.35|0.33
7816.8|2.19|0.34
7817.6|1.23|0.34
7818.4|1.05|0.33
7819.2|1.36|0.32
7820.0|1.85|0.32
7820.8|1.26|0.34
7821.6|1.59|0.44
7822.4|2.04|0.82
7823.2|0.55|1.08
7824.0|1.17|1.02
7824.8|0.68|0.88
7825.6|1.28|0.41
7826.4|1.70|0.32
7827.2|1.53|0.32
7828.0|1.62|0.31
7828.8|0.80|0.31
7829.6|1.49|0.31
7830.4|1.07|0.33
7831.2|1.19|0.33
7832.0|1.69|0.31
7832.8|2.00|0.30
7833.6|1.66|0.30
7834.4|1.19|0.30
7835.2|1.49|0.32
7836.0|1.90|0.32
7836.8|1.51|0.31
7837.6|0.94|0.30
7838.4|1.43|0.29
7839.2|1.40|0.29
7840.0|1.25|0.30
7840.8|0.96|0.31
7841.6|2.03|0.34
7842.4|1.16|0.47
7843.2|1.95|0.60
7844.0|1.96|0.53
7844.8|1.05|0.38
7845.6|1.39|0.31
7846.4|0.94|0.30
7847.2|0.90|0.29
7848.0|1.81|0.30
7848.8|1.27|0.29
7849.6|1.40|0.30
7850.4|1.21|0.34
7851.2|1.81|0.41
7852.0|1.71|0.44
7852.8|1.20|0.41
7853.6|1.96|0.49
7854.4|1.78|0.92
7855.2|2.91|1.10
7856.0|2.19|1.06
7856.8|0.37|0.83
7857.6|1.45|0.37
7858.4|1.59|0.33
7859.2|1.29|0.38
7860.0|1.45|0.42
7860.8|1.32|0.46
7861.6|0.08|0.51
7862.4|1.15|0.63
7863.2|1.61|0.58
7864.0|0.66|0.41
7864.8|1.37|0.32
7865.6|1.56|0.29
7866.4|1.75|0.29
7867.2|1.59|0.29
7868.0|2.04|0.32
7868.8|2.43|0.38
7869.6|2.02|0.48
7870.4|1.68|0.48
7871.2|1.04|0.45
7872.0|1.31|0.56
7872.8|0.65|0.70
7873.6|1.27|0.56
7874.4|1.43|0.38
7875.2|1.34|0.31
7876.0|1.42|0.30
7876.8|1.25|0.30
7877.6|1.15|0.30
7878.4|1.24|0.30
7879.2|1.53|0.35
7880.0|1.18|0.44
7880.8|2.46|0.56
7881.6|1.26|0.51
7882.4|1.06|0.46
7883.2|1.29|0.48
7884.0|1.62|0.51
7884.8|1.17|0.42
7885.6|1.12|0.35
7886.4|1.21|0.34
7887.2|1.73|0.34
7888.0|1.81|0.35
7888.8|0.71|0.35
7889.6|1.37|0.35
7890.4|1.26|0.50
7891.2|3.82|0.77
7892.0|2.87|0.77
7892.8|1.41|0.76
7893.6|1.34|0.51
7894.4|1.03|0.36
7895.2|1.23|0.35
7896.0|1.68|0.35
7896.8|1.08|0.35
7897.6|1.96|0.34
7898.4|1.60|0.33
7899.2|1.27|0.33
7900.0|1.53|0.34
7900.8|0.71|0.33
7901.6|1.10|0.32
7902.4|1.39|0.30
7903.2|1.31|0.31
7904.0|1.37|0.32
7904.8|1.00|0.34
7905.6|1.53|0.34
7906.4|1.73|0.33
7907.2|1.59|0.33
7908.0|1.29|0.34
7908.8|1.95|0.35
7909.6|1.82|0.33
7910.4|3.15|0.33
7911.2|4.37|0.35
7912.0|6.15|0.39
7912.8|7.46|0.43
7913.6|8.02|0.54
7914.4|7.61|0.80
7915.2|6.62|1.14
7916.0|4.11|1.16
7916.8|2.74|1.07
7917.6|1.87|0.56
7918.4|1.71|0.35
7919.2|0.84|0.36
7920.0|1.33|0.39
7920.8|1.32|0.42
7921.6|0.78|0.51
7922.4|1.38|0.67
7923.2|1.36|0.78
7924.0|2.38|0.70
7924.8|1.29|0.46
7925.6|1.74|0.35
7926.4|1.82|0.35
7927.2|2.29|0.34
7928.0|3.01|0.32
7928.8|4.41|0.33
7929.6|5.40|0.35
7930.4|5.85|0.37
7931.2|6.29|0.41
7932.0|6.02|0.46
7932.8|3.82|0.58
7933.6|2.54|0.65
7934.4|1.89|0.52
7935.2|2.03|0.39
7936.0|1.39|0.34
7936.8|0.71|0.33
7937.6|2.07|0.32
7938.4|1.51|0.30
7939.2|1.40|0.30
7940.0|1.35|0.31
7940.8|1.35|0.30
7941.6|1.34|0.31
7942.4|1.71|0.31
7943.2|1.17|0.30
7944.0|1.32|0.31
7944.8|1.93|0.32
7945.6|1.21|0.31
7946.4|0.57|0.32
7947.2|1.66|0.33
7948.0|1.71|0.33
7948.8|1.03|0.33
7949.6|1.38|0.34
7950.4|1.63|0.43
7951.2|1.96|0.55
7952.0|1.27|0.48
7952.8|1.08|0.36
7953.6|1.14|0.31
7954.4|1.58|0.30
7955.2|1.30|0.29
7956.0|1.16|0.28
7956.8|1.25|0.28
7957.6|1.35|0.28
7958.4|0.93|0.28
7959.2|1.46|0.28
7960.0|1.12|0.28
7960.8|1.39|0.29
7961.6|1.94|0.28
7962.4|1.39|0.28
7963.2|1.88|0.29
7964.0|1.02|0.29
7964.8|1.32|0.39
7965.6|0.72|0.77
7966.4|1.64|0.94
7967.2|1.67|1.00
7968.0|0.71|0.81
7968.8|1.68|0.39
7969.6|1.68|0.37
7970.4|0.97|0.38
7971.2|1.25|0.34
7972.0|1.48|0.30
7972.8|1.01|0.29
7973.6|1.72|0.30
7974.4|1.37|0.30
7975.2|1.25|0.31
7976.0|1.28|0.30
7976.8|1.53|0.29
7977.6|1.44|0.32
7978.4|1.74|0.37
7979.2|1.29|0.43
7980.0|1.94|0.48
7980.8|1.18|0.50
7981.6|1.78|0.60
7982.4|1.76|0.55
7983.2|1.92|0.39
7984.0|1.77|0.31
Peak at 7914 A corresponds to [S II] 6716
